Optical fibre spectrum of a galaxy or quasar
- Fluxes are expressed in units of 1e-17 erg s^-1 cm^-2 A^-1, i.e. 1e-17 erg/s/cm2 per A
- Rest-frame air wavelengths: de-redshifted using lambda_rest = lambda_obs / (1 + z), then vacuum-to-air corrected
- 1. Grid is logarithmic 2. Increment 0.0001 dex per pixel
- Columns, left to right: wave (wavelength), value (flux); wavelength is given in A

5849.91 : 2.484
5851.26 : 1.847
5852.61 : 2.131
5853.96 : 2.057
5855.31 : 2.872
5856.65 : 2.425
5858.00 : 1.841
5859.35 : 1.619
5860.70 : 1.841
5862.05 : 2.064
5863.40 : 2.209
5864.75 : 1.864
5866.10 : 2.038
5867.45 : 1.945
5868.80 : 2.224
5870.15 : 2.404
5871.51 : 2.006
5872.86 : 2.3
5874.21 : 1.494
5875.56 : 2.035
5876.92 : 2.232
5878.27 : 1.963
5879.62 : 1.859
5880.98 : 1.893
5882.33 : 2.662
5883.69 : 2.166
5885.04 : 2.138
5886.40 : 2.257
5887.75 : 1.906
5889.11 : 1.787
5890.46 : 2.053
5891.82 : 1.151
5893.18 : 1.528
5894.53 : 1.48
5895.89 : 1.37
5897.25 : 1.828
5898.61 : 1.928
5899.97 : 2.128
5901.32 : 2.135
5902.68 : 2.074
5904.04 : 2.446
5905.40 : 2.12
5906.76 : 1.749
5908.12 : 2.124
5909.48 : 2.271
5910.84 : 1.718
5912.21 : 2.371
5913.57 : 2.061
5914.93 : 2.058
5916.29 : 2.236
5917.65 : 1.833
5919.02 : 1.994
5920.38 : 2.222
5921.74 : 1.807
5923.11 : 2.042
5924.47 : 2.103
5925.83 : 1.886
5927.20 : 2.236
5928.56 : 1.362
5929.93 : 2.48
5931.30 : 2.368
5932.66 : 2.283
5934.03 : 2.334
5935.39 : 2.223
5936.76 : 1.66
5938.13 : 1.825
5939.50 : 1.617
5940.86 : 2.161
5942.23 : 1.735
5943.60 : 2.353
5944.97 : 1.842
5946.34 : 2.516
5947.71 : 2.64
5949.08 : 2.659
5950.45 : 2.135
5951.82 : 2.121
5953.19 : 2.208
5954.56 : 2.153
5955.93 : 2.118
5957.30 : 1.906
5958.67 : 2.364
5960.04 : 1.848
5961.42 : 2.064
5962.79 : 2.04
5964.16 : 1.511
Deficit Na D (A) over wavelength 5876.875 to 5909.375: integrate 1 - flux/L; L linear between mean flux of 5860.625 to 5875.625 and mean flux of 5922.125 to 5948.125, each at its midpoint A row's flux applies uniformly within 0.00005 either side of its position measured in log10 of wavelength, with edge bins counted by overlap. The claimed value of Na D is 1.6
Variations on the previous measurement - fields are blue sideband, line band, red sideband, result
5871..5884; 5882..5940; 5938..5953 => 3.05 A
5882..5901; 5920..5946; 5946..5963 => 0.79 A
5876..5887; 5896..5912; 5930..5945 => 0.58 A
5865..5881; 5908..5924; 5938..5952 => 0.37 A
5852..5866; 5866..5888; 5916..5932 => -0.18 A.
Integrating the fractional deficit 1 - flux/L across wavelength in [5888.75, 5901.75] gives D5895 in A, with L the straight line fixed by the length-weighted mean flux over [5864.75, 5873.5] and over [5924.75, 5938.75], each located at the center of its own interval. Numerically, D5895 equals 2.3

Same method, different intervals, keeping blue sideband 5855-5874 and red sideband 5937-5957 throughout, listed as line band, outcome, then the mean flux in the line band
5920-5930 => 0.7 A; 1.98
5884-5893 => 1.0 A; 1.87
